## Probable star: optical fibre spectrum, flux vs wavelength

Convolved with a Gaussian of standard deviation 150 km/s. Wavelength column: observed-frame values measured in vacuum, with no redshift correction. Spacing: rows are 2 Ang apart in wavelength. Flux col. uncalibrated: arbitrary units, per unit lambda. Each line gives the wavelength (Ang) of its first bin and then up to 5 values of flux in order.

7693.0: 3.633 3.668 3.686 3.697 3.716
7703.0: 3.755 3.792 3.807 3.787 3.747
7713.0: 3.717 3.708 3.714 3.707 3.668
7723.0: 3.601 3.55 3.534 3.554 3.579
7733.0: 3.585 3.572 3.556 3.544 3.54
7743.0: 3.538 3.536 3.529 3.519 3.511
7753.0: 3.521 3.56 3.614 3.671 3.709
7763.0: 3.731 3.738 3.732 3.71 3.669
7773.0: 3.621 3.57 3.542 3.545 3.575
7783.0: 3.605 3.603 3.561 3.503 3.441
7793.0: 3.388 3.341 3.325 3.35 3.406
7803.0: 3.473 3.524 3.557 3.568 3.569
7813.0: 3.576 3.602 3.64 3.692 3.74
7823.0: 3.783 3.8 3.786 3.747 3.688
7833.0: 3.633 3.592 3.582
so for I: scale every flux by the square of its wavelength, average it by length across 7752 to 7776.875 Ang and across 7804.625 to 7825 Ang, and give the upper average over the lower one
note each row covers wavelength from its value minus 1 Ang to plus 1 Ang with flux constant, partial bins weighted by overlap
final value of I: 1.0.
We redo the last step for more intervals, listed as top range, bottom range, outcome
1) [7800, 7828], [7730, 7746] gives 1.04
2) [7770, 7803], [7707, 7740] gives 0.98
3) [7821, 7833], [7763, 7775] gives 1.03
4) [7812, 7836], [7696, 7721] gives 1.02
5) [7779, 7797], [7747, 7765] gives 0.98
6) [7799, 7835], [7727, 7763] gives 1.03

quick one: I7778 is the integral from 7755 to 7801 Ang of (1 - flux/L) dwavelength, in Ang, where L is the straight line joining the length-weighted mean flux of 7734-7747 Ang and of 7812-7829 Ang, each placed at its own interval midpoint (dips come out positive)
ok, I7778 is 0.7 Ang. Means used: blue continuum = 3.55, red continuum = 3.71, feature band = 3.57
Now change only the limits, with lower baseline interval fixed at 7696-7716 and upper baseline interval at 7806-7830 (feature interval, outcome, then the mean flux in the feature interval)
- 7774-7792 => 0.70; 3.55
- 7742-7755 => 0.65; 3.53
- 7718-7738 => 0.73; 3.59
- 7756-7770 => 0.02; 3.7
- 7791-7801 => 0.87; 3.37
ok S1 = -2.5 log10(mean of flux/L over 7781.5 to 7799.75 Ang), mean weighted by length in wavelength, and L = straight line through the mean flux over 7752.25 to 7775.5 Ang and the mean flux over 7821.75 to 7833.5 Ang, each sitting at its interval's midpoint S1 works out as 0.070 mag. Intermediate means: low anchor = 3.66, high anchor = 3.74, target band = 3.46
